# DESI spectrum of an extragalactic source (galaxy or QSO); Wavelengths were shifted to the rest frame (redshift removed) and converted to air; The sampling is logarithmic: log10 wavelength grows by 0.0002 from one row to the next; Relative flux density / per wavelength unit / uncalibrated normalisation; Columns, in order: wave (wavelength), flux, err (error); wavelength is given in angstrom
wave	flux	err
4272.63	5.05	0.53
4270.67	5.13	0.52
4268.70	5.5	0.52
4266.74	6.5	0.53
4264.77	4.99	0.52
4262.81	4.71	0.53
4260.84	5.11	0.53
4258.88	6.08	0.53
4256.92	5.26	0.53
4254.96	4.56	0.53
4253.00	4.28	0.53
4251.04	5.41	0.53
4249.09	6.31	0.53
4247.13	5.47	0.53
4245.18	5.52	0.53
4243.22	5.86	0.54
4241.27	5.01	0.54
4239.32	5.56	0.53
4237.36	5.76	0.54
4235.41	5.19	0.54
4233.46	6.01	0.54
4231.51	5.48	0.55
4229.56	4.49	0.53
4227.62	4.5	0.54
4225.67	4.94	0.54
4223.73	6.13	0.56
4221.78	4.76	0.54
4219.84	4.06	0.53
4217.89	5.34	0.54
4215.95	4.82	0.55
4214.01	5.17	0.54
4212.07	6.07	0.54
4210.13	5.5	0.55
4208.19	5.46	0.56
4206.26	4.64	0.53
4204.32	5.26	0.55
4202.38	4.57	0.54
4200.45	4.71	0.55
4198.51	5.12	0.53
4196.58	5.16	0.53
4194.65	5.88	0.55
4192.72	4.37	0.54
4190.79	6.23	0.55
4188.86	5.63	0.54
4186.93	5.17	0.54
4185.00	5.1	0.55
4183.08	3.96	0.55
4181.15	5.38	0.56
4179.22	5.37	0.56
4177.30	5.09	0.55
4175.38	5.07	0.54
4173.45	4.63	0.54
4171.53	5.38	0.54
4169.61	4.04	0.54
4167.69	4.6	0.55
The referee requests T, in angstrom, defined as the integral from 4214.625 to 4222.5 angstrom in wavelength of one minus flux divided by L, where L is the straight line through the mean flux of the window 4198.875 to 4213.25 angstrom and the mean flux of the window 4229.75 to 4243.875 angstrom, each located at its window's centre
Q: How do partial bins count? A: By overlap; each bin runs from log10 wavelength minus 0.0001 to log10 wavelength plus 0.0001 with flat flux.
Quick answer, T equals 0.8 angstrom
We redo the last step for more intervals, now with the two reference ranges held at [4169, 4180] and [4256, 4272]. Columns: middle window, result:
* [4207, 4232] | 0.3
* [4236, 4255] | -0.4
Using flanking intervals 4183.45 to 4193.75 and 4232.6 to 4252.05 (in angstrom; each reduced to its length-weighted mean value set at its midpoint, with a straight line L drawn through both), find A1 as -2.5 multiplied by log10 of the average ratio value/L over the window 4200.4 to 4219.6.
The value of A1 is 0.05 mag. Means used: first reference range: 5.23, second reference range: 5.61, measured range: 5.13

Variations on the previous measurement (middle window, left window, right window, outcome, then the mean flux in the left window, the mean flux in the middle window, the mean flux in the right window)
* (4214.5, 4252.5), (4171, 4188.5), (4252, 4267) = -0.04 mag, 5.03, 5.28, 5.12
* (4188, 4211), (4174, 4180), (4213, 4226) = -0.03 mag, 5.13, 5.21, 5.04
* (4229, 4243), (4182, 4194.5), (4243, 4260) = -0.02 mag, 5.13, 5.41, 5.4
